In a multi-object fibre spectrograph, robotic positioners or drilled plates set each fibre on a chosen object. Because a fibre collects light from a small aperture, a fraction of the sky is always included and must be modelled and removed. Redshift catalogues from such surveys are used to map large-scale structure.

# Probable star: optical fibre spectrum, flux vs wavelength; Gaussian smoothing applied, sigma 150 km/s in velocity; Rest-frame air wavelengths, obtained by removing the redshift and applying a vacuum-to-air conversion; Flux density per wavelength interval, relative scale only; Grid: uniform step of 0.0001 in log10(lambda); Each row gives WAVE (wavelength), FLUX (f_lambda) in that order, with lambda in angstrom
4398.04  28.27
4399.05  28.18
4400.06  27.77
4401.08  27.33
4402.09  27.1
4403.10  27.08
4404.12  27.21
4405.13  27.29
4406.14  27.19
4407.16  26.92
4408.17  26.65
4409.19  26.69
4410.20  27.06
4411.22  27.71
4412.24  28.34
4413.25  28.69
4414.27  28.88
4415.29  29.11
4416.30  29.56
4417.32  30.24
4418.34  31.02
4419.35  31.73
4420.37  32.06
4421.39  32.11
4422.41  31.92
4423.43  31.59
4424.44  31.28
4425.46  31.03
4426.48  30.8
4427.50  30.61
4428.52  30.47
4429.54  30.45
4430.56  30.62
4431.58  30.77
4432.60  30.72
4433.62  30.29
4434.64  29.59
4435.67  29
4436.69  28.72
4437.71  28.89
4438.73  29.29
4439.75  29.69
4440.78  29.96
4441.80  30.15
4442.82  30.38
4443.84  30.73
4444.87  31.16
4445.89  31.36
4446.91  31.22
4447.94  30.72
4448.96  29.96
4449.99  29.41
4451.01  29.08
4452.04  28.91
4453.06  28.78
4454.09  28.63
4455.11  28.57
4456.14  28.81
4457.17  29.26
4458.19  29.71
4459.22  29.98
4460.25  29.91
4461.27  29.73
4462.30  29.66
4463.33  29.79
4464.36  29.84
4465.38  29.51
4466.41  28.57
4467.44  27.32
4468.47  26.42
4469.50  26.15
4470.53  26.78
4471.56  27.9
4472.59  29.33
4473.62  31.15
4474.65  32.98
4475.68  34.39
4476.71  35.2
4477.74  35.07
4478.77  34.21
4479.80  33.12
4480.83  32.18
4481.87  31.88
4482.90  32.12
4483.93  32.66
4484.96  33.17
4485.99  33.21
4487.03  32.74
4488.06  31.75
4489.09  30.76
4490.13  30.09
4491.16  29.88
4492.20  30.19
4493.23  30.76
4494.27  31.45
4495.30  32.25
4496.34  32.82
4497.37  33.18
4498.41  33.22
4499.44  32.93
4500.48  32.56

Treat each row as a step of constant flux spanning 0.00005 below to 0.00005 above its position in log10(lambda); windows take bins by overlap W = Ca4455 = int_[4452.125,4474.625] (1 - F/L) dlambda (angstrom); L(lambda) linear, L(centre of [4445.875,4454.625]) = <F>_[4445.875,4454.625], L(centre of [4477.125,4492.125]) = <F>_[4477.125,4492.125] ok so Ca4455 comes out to 1.3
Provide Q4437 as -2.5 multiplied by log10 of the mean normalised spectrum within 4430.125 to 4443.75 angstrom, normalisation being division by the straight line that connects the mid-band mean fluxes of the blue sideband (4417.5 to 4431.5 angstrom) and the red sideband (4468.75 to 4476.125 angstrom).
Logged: 0.03 mag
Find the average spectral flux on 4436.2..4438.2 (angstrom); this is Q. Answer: 28.8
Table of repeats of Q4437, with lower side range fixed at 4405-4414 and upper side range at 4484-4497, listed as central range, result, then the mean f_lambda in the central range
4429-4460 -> -0.02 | 29.8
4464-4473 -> 0.10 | 27.9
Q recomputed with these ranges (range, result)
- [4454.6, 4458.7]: 29.1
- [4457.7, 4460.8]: 29.9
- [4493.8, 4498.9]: 32.6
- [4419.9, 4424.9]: 31.8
